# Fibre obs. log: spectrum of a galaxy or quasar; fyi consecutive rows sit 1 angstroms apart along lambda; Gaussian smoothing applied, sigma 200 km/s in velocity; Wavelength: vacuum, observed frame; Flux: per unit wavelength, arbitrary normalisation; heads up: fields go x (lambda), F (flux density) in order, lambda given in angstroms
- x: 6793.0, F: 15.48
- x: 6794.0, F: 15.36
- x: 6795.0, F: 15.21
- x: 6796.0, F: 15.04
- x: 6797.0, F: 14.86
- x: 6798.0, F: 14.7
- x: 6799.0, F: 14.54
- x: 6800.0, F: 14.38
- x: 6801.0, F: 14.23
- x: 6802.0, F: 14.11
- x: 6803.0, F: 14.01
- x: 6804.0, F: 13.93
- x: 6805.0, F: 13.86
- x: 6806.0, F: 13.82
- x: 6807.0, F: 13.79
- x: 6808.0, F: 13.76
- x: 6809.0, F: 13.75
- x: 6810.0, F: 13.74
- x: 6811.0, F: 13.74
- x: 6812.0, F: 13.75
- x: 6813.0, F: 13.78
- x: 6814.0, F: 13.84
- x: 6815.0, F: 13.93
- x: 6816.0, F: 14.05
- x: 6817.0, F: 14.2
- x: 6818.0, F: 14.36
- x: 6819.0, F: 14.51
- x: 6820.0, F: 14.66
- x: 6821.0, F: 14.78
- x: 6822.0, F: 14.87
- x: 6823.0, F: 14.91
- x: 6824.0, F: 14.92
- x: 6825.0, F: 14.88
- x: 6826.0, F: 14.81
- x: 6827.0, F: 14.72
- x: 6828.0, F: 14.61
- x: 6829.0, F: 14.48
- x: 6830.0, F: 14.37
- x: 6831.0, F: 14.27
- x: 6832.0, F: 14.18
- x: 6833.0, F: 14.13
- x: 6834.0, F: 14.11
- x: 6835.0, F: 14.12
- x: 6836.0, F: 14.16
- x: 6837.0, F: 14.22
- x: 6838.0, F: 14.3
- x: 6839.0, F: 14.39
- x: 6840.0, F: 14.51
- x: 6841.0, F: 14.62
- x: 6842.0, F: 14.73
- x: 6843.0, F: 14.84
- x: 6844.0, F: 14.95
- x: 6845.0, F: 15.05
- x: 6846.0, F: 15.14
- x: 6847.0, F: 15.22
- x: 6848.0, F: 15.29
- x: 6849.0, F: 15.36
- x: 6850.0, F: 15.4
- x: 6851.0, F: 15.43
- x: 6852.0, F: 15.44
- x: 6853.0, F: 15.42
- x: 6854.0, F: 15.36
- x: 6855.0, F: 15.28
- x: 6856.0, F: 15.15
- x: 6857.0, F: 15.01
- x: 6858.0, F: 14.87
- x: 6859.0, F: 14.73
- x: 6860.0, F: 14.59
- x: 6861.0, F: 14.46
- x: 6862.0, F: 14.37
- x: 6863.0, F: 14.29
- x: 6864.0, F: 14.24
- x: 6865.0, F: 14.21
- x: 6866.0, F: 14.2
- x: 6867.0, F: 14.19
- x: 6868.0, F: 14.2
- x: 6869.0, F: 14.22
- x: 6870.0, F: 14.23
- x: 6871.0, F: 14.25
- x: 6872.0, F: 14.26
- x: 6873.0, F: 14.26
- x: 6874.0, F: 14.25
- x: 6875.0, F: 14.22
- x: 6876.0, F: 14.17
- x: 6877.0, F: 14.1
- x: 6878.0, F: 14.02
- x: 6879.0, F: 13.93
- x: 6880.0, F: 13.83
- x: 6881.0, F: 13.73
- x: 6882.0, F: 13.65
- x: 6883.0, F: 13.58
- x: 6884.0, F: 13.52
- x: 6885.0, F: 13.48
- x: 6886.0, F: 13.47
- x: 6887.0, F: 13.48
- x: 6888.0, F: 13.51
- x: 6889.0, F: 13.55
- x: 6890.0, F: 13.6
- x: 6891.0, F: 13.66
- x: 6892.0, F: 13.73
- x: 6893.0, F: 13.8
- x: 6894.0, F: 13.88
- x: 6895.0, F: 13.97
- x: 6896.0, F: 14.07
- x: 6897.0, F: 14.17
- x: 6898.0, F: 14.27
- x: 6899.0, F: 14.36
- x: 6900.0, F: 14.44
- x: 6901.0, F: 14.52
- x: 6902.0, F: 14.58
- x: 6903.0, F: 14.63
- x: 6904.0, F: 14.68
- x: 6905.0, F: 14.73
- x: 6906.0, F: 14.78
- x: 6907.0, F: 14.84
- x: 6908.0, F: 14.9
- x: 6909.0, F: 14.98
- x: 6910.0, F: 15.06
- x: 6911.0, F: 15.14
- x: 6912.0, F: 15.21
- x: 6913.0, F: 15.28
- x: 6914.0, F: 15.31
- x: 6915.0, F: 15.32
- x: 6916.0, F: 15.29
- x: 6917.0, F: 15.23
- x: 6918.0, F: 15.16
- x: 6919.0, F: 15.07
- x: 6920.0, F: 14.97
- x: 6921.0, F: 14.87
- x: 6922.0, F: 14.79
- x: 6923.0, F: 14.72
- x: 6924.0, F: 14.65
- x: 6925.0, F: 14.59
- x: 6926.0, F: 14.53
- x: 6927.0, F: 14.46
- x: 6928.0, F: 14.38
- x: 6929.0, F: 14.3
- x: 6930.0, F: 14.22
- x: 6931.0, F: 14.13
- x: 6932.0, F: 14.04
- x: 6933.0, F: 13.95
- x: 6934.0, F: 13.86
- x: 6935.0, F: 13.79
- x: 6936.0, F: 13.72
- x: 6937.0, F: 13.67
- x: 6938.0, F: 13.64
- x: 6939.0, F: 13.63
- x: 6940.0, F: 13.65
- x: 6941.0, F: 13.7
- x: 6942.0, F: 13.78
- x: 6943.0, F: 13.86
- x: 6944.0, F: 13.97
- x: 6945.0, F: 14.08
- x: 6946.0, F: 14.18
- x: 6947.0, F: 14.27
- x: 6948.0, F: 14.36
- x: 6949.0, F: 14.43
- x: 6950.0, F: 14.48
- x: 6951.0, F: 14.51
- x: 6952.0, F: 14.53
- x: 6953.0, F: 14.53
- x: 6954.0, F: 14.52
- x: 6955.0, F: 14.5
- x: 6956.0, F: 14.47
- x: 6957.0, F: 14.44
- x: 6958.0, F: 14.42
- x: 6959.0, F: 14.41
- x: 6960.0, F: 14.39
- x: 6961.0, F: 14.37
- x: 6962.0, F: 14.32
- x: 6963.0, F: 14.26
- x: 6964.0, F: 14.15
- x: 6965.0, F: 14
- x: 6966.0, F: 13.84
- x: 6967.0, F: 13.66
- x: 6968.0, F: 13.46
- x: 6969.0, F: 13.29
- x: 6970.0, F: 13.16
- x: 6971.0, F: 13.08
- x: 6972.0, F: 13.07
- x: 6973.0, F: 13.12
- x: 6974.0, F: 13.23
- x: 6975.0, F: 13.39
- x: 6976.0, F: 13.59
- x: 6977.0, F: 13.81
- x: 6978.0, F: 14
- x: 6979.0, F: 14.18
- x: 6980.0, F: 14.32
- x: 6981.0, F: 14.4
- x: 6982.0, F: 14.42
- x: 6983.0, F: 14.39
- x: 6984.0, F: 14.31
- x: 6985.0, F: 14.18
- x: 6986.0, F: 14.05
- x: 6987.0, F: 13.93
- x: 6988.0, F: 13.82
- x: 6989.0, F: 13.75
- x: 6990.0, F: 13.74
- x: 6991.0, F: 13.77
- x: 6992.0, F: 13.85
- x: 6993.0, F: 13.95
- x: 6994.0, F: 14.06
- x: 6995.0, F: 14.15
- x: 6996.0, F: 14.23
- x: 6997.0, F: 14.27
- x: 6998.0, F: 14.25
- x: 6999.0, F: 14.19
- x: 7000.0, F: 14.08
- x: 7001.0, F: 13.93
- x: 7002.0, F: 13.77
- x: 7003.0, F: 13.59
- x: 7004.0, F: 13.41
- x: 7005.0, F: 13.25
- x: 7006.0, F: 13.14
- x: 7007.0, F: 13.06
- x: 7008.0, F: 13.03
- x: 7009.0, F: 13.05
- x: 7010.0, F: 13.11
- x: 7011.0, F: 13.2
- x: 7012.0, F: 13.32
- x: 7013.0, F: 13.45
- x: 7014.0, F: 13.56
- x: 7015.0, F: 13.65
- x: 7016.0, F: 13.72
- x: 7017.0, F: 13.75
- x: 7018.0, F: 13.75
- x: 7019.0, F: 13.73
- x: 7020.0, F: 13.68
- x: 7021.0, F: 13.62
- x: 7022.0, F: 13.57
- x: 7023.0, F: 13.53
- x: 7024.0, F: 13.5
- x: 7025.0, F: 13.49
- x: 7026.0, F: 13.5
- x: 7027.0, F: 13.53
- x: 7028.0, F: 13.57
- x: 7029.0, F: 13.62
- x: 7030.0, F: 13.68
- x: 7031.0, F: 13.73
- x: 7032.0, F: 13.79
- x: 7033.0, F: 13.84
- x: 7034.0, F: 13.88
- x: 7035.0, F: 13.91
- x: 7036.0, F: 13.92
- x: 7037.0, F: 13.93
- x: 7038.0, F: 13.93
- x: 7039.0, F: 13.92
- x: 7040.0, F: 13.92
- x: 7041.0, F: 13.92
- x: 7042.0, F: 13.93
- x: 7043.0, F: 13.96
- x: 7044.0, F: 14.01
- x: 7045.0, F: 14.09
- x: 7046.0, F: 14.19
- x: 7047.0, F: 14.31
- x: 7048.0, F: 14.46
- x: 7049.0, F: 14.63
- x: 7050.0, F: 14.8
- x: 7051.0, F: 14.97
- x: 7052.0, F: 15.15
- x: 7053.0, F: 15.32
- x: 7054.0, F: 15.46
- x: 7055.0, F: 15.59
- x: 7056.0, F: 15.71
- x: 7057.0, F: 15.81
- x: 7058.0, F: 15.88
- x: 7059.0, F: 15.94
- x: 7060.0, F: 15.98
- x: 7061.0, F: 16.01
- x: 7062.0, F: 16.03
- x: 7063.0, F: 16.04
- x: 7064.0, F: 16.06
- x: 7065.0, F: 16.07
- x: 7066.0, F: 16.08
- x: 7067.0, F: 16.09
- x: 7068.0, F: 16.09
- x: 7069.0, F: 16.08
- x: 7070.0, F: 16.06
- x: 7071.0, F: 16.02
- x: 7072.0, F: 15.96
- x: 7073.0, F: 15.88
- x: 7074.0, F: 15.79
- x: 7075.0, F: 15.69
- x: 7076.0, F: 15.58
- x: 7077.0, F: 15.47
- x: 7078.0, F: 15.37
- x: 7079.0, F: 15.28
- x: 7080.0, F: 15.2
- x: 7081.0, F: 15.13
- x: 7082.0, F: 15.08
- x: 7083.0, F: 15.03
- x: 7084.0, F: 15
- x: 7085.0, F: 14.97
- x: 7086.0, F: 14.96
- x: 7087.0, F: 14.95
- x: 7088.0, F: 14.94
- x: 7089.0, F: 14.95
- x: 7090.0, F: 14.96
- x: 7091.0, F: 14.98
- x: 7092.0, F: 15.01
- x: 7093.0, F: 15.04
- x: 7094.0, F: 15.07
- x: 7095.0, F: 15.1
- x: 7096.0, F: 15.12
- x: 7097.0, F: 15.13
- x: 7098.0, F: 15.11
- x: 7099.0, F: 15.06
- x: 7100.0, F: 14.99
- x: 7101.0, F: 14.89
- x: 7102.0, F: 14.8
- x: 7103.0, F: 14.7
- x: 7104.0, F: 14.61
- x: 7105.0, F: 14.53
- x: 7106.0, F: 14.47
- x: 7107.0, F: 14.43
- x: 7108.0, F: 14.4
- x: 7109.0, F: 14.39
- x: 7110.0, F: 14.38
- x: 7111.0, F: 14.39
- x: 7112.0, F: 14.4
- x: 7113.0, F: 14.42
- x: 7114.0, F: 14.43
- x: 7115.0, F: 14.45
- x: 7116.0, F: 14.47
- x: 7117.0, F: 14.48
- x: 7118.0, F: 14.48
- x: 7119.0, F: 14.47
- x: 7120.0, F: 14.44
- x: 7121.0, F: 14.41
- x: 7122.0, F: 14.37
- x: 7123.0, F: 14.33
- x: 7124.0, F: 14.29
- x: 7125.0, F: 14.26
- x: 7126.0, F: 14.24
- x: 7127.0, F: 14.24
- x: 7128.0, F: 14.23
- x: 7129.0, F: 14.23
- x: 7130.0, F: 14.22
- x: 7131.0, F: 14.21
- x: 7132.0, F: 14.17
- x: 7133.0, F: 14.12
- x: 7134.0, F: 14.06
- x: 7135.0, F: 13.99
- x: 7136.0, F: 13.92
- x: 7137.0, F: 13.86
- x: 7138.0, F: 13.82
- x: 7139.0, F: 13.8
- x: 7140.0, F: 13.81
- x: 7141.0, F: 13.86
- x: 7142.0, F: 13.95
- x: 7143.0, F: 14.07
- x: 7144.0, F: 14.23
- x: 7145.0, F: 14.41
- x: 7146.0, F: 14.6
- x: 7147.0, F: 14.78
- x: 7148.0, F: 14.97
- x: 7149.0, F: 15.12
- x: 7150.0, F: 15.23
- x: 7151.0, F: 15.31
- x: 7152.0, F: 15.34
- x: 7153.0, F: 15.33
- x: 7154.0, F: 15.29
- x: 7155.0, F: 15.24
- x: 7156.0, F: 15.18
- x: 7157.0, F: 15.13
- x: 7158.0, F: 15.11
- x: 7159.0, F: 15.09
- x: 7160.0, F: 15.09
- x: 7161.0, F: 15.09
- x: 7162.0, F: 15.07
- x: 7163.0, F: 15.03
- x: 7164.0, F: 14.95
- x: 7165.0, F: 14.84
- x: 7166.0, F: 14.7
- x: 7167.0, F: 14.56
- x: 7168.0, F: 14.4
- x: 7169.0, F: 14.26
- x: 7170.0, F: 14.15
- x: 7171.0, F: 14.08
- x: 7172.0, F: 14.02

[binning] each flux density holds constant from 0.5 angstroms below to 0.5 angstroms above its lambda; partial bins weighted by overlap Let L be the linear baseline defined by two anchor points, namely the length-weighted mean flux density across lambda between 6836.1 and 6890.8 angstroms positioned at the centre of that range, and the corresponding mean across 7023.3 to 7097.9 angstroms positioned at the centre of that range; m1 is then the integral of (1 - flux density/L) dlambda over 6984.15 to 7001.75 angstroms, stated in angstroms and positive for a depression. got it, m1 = 0.9 angstroms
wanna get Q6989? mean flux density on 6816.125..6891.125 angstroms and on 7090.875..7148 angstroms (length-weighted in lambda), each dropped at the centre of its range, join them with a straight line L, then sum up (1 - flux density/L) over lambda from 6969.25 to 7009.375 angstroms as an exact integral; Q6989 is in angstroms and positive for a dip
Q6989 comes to 1.8 angstroms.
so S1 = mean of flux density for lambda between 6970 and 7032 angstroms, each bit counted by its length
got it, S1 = 13.7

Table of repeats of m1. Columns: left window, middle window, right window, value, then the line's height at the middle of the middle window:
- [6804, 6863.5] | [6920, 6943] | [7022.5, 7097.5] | 0.85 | 14.7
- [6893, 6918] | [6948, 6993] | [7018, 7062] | 1.62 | 14.5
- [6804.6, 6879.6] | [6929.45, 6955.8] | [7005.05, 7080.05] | 0.76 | 14.5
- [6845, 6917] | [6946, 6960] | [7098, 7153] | 0.02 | 14.5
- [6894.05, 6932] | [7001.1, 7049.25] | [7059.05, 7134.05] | 3.84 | 14.9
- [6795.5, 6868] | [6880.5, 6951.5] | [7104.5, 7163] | 1.06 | 14.5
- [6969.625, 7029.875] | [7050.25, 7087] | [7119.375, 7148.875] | -4.36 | 14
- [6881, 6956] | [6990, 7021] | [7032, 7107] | 2.25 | 14.7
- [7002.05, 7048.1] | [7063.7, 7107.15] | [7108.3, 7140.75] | -3.91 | 14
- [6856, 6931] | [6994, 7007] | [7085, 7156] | 0.58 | 14.5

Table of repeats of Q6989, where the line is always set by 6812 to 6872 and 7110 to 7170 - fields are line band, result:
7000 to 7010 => 0.8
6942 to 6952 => 0.2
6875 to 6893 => 1.1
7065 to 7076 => -1.1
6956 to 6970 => 0.5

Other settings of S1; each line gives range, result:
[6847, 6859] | 15.2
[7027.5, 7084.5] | 15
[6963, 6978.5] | 13.5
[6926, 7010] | 13.9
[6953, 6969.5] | 14.2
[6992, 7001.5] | 14.1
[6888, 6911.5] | 14.3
